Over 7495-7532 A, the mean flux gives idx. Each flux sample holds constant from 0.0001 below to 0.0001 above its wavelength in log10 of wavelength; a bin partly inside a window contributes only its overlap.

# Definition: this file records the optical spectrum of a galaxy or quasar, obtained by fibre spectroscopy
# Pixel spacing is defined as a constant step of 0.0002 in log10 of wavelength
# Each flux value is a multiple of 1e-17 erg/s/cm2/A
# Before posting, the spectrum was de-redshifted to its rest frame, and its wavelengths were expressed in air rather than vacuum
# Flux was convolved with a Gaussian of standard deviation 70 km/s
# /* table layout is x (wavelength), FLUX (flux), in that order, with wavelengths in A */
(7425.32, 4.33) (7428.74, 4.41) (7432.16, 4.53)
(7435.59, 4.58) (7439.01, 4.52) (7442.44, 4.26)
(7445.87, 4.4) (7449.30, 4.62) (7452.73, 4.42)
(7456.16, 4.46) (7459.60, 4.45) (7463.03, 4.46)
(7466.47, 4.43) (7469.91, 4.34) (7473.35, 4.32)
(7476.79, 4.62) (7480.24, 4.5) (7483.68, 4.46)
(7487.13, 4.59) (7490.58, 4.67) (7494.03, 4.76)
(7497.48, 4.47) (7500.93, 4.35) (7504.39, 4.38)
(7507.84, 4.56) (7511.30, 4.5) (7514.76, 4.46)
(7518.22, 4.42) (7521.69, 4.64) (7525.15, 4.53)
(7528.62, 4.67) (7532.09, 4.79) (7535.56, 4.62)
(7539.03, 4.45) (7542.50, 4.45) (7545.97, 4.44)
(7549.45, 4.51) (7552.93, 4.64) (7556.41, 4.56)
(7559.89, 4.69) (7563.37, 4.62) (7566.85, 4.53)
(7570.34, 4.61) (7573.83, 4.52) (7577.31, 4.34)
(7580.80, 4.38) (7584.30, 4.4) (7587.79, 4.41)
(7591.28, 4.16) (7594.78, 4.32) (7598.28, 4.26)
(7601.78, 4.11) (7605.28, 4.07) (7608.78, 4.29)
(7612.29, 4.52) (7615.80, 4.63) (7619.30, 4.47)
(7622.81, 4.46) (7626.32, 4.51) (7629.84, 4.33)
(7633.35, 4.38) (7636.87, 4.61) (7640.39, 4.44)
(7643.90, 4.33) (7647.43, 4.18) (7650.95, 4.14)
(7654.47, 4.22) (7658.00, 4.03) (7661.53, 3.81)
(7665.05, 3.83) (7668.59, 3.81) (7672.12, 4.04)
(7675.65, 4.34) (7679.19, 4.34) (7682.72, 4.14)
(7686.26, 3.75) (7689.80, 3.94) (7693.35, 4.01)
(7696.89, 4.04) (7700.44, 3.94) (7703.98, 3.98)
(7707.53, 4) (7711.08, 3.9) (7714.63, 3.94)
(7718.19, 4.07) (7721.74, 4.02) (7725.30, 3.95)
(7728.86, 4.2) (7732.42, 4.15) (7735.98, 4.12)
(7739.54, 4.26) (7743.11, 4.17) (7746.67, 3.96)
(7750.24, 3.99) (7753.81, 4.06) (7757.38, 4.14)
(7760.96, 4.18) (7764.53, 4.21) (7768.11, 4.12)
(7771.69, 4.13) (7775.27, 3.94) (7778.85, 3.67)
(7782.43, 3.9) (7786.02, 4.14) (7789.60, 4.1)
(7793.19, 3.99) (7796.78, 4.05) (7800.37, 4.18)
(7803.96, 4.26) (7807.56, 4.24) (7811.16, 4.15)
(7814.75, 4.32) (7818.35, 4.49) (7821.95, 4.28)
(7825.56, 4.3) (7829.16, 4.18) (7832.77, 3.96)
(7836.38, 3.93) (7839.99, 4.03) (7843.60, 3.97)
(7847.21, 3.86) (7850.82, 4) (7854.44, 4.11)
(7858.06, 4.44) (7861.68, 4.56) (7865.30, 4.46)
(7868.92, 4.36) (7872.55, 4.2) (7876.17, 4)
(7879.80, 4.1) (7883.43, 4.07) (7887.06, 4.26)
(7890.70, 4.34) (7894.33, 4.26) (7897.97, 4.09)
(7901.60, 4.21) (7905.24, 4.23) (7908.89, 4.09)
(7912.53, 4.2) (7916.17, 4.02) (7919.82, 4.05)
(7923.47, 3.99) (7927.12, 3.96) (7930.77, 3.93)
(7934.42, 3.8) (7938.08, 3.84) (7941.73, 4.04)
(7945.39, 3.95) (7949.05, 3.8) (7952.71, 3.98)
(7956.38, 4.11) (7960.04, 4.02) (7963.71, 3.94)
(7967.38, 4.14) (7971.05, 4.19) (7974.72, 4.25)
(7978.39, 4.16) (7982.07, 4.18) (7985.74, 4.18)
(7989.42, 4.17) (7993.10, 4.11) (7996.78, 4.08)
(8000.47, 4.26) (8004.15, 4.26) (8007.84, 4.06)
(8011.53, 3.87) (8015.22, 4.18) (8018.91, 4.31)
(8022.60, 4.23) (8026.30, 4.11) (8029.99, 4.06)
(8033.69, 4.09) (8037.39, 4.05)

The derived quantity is 4.52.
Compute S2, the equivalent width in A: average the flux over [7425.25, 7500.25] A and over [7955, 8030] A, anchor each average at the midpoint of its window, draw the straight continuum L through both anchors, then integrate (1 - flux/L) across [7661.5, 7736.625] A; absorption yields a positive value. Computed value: 5.4 A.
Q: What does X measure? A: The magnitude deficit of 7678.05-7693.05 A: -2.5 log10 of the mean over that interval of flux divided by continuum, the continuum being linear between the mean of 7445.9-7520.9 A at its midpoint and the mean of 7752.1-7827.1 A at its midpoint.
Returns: 0.060 mag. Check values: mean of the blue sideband 4.49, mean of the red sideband 4.14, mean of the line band 4.03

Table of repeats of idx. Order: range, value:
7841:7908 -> 4.19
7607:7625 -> 4.47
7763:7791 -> 4.02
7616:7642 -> 4.47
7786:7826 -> 4.21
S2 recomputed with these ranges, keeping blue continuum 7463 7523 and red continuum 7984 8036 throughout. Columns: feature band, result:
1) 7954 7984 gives 0.3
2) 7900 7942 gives 1.7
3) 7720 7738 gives 1.0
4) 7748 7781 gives 2.0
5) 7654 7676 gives 2.0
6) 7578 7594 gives 0.3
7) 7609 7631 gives -0.3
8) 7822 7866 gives 1.1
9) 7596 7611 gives 0.8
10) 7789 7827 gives 0.5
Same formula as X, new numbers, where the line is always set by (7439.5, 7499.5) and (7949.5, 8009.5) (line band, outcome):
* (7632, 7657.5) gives 0.01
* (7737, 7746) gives 0.03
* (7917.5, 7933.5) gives 0.05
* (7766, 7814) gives 0.05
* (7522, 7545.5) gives -0.03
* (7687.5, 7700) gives 0.09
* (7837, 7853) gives 0.07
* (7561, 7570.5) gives -0.04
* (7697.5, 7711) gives 0.09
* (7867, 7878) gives 0.00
